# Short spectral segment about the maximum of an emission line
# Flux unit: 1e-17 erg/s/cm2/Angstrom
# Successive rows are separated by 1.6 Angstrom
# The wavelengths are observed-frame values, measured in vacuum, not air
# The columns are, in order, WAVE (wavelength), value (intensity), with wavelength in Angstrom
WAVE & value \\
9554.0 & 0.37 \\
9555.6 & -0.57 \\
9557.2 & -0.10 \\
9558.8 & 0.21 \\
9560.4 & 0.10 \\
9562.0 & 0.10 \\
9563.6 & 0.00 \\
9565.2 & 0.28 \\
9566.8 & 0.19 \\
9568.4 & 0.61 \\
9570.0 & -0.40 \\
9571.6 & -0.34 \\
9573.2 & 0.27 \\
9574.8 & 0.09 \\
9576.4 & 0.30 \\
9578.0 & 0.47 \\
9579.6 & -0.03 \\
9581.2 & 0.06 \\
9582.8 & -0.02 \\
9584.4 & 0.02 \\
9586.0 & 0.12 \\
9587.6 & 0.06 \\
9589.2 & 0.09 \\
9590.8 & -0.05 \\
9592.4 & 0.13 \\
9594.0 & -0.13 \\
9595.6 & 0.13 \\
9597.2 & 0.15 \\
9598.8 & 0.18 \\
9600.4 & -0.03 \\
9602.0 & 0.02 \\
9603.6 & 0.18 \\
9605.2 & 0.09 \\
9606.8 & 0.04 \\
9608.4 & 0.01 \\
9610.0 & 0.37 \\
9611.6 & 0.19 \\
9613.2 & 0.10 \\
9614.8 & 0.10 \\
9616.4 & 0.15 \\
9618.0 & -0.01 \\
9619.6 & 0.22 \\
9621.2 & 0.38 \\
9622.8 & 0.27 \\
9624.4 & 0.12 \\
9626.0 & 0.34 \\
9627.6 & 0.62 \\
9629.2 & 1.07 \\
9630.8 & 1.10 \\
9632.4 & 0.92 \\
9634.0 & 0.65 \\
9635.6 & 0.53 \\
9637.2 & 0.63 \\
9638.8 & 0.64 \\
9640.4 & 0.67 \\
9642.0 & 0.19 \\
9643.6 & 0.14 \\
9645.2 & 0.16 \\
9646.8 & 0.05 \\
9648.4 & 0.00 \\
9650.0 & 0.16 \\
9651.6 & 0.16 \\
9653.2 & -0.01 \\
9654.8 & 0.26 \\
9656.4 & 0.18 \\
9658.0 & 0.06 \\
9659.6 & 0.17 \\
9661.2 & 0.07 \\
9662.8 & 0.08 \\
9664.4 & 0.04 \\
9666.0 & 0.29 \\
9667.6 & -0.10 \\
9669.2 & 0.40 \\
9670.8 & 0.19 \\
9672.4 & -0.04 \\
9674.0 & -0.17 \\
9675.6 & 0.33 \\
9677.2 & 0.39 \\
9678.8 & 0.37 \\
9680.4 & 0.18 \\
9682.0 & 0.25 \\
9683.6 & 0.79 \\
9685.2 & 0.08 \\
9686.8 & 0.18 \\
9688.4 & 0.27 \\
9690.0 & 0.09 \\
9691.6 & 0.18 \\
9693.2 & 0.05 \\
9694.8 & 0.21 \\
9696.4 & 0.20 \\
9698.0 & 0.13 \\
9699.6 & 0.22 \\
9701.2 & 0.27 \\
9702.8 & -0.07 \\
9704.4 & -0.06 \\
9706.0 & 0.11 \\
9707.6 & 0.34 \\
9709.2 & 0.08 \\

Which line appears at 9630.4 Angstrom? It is [O III] 5007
